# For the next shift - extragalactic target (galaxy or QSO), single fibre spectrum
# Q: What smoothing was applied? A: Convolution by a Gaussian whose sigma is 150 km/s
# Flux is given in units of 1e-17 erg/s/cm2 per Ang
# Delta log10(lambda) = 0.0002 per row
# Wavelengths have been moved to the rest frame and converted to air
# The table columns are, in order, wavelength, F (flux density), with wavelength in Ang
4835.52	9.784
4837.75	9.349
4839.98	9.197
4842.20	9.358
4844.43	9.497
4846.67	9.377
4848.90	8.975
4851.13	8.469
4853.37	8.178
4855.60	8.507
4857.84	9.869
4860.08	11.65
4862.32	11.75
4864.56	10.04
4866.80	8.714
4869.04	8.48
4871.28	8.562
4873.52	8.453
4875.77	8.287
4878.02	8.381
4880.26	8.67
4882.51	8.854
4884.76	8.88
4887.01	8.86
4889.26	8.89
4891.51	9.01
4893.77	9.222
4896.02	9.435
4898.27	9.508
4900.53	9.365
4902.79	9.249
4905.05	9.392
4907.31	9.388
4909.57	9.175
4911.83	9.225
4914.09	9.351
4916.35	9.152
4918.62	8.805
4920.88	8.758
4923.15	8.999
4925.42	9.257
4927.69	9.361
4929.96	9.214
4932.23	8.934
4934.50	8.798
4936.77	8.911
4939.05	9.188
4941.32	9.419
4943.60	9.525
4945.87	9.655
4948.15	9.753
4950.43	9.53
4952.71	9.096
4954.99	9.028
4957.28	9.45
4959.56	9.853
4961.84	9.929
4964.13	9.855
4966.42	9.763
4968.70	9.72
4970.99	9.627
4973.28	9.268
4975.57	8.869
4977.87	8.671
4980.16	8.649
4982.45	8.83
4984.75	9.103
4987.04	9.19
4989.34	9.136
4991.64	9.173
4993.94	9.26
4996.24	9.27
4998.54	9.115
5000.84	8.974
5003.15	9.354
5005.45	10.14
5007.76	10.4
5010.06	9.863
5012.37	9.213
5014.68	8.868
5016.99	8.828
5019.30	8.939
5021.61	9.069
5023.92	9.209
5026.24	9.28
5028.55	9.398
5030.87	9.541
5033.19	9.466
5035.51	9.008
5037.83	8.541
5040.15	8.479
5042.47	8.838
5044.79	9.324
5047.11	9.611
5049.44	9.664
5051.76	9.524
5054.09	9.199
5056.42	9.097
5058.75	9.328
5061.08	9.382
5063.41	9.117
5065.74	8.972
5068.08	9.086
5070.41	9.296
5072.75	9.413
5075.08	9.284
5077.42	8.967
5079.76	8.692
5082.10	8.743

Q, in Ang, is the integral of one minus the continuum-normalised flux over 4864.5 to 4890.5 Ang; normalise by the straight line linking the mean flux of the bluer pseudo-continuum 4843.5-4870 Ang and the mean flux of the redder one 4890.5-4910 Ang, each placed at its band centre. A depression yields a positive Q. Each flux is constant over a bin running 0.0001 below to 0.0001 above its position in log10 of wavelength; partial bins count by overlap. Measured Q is 1.9 Ang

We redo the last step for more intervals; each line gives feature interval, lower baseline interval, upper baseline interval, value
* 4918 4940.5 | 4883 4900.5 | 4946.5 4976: 0.75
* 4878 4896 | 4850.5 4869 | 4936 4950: 1.20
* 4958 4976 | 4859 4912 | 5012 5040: -0.97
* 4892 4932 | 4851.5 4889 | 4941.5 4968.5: 0.55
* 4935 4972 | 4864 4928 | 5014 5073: -1.76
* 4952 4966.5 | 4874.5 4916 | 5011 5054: -0.73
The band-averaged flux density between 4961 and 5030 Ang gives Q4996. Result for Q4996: 9.3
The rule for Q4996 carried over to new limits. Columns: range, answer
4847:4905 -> 9.14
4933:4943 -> 9.1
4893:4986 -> 9.28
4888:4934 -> 9.18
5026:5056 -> 9.22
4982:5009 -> 9.34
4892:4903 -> 9.34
